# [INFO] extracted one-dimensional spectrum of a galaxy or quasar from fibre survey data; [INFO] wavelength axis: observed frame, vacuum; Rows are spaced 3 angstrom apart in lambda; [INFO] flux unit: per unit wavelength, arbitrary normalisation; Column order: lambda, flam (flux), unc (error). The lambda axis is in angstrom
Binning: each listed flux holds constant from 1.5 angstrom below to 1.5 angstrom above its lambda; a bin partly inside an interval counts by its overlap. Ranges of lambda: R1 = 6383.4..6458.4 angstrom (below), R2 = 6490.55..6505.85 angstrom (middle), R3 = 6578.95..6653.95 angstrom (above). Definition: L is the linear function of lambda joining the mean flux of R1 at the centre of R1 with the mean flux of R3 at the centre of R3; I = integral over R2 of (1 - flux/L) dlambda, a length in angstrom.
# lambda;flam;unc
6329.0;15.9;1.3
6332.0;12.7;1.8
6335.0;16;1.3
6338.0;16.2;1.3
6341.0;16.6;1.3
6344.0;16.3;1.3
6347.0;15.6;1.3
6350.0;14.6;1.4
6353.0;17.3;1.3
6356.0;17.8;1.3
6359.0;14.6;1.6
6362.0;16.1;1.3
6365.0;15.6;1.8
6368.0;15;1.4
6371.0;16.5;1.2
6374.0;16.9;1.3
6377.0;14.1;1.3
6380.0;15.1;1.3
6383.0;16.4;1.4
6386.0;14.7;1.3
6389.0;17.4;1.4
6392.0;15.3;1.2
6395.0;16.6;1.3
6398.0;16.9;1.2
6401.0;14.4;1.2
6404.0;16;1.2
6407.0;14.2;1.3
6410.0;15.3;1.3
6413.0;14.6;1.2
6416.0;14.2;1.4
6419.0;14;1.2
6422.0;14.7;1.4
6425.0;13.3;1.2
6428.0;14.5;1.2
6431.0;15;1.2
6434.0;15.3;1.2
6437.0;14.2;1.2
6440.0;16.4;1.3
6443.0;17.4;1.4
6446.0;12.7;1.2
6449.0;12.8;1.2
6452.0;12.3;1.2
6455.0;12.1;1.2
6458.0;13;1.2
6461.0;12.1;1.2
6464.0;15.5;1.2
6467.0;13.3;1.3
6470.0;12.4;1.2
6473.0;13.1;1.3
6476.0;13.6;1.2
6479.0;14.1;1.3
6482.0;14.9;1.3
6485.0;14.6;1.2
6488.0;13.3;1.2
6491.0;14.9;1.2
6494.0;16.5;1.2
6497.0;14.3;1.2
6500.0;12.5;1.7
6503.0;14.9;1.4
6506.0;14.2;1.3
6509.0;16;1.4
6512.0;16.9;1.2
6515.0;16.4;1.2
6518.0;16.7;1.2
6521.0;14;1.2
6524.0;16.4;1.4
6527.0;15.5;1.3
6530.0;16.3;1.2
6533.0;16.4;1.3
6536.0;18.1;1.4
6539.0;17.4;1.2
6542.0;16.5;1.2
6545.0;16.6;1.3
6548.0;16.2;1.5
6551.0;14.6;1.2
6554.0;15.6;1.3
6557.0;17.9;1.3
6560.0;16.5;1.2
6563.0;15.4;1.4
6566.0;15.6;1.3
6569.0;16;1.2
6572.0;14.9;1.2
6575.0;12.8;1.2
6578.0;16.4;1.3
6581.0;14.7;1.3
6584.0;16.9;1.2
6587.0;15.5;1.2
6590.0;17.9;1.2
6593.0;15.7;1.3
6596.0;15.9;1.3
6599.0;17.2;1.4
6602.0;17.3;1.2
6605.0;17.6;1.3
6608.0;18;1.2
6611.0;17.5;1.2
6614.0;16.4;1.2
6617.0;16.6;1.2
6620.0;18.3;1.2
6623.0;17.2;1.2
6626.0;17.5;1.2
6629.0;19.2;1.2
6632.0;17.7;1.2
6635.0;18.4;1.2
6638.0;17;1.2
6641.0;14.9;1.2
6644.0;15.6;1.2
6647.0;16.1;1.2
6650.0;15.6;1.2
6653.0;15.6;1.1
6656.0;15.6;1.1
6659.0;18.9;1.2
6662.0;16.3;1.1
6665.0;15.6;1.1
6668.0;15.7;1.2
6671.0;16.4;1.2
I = 1.0 angstrom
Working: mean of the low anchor 14.7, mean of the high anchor 16.8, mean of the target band 14.6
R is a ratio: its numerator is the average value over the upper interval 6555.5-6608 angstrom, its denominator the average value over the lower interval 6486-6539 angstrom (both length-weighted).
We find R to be 1.04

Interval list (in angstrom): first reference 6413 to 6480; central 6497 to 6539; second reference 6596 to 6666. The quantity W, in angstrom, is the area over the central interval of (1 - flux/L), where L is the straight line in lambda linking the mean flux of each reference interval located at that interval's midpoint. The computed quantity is -1.7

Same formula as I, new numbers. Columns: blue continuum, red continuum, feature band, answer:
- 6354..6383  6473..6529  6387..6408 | -0.30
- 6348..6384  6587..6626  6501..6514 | 0.90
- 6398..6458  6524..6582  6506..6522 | -0.41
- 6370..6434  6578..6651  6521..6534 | 0.24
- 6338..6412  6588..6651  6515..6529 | 0.67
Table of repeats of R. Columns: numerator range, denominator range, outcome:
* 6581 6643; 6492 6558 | 1.07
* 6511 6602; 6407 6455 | 1.12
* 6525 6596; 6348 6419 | 1.03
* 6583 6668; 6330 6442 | 1.09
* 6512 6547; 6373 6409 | 1.05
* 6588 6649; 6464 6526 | 1.16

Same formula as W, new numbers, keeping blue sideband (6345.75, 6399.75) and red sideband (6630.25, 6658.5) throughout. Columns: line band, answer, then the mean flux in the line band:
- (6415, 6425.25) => 1.2 angstrom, 14.1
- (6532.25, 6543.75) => -0.7 angstrom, 17.1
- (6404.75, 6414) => 0.7 angstrom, 14.8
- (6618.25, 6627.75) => -0.8 angstrom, 17.7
